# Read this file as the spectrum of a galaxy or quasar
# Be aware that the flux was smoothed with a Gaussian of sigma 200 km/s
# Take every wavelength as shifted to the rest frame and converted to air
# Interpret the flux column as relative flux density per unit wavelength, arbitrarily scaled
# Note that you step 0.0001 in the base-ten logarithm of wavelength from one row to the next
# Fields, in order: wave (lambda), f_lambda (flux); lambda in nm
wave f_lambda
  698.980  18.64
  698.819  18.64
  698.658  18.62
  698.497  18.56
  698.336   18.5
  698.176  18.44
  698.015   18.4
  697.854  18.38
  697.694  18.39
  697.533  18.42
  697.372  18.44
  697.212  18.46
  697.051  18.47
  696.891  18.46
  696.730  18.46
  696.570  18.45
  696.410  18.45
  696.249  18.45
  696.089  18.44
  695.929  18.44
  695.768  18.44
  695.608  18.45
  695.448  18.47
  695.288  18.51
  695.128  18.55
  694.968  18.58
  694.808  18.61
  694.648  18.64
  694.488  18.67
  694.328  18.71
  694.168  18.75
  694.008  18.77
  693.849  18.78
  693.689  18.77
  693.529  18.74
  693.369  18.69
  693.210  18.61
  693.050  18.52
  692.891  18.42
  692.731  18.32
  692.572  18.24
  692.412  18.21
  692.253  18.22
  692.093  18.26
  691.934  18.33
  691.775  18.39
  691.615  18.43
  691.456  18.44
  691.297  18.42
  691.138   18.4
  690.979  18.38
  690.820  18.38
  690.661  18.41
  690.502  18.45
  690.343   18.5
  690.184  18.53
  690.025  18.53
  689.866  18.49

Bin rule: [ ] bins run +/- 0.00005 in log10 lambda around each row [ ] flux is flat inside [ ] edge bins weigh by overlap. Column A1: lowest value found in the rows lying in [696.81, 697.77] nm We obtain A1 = 18.39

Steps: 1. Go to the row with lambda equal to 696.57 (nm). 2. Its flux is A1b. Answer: 18.45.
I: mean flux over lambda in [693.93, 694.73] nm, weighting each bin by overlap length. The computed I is 18.7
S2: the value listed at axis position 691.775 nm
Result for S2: 18.39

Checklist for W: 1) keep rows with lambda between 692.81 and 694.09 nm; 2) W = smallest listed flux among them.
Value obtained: 18.42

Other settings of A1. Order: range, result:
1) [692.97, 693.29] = 18.52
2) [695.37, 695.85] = 18.44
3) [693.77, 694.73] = 18.64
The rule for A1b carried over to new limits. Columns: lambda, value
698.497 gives 18.56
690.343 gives 18.5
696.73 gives 18.46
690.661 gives 18.41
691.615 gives 18.43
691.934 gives 18.33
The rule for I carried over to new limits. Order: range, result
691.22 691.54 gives 18.5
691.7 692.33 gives 18.3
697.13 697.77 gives 18.4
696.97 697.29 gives 18.5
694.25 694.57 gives 18.7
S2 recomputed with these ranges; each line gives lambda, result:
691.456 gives 18.44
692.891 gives 18.42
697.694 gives 18.39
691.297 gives 18.42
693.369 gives 18.69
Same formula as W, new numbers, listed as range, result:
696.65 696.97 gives 18.46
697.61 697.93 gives 18.38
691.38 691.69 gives 18.43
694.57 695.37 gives 18.51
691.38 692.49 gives 18.21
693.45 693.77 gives 18.74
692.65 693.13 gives 18.32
